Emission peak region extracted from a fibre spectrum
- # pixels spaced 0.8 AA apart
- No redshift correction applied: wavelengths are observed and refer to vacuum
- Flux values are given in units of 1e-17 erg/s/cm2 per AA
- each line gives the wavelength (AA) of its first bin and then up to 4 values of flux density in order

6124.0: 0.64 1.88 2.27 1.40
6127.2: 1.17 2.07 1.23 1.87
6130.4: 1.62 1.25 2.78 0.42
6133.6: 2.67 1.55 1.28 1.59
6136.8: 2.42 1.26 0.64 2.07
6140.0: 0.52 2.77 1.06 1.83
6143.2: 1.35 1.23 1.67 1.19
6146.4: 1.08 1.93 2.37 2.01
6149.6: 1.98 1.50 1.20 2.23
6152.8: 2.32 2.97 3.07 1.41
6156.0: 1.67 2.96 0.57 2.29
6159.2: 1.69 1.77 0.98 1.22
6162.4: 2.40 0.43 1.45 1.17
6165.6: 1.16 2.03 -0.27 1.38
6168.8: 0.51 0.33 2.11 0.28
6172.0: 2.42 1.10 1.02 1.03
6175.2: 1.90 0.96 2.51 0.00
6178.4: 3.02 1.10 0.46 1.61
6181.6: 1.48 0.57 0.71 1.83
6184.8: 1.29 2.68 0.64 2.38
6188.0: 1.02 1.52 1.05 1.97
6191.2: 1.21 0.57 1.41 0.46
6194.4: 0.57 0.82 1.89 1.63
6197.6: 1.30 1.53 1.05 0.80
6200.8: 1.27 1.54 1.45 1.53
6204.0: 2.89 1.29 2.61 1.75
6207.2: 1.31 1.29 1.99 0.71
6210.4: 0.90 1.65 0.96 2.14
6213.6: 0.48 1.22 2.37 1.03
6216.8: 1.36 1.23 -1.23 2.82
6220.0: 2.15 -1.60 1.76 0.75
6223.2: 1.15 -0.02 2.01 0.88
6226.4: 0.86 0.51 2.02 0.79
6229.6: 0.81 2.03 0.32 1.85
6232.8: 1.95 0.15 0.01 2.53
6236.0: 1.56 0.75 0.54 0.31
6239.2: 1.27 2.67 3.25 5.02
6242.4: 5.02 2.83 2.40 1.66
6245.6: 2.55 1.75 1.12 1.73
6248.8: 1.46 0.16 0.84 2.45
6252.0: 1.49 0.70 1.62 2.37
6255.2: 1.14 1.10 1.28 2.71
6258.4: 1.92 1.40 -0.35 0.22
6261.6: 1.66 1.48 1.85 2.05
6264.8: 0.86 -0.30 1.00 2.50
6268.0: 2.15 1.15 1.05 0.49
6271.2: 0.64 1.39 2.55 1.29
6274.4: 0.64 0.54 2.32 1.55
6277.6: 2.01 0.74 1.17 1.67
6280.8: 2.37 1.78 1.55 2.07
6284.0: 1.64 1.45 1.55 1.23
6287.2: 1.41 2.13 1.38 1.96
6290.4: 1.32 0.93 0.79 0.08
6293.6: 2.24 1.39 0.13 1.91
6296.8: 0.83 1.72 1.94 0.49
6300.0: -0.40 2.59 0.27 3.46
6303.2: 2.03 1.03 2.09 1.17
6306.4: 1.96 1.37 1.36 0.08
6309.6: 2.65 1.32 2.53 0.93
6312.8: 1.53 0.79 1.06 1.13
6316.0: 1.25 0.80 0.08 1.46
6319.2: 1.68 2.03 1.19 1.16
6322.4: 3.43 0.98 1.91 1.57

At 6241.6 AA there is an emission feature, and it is H-beta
